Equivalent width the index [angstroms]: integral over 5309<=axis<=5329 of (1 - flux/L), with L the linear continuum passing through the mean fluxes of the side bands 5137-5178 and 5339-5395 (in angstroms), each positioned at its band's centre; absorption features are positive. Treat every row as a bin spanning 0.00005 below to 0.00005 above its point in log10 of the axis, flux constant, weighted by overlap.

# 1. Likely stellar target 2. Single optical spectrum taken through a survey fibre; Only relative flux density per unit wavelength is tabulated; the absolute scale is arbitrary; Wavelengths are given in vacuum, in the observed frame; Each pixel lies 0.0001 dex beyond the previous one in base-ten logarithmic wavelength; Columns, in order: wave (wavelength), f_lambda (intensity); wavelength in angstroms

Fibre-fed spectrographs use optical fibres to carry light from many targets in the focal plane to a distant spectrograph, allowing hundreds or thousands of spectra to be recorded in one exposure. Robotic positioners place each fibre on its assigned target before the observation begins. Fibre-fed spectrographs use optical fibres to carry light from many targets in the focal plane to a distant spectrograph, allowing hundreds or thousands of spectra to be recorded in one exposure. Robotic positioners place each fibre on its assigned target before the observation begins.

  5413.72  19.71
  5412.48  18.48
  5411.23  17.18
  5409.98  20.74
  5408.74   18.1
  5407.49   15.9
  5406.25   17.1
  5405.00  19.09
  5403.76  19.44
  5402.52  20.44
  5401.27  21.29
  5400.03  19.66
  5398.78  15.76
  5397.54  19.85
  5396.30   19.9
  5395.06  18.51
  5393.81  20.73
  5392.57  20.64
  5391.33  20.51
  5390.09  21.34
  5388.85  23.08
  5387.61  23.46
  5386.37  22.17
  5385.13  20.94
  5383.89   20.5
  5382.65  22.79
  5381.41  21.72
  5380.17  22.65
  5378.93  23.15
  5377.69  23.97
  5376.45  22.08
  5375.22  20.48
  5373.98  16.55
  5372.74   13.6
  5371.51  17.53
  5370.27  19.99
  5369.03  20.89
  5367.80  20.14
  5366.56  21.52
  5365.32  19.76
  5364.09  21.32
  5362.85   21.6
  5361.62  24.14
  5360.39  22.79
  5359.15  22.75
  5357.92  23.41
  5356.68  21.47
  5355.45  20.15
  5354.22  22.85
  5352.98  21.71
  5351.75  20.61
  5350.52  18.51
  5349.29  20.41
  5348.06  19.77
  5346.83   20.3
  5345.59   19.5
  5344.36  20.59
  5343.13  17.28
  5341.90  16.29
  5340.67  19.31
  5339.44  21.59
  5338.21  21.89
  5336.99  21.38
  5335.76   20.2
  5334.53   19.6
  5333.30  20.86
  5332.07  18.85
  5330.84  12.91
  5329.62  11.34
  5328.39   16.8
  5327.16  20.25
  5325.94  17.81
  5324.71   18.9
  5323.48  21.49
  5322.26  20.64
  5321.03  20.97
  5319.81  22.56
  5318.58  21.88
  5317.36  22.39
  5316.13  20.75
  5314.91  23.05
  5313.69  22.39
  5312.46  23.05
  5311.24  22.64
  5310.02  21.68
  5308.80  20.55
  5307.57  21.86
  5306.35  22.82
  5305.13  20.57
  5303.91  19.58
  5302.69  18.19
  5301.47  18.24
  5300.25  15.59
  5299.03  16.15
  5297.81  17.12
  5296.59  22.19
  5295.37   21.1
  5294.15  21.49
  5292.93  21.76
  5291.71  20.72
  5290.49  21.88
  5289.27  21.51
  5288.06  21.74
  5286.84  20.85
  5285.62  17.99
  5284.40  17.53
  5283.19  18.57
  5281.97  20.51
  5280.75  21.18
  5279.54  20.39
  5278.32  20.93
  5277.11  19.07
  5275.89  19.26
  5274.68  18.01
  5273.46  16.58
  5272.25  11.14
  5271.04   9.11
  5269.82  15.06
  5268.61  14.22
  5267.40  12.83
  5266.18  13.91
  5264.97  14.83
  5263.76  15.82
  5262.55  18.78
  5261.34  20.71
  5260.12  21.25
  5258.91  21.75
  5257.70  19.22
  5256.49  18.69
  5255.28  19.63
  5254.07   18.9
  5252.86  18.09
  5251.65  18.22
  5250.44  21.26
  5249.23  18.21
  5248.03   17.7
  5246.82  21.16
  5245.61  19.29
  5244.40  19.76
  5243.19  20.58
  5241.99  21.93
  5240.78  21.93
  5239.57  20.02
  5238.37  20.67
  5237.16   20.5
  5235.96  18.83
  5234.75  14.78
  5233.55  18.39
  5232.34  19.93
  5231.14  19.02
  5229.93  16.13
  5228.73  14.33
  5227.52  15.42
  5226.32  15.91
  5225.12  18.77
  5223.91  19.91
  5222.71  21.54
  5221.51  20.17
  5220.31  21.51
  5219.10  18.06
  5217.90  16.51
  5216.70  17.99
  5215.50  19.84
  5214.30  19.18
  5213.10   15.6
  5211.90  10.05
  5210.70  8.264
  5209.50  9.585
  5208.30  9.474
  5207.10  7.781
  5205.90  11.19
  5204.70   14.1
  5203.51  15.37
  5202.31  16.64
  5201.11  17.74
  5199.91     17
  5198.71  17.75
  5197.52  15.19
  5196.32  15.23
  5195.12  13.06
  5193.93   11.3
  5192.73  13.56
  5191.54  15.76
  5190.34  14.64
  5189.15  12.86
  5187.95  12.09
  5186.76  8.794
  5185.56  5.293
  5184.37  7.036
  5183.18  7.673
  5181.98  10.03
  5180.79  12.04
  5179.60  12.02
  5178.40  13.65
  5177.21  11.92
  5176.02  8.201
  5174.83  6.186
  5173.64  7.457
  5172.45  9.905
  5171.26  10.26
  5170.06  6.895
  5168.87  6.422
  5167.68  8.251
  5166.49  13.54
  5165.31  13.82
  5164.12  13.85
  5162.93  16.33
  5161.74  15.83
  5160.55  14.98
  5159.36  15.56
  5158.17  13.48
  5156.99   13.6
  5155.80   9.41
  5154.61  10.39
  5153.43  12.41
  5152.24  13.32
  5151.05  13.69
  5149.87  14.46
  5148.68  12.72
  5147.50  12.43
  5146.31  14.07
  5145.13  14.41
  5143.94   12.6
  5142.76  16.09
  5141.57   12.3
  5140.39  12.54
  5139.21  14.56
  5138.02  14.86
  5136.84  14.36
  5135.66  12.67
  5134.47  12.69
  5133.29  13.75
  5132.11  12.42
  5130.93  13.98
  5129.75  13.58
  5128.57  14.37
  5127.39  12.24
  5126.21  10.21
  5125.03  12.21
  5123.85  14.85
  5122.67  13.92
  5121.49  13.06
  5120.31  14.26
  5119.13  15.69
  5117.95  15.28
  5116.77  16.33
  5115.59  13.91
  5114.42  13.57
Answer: -2.4 angstroms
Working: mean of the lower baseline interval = 12.3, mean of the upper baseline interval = 20.8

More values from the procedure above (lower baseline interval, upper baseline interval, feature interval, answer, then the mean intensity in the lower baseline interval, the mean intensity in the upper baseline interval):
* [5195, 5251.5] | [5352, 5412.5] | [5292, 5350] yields -2.2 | 17.1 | 20.5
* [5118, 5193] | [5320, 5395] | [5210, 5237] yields -4.1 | 12.3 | 20.3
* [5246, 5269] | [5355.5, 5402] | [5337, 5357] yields 0.0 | 18.2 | 20.9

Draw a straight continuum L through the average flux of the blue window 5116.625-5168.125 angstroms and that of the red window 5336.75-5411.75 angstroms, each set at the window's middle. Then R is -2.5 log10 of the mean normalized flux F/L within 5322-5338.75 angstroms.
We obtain 0.02 mag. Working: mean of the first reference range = 13.5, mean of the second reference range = 20.4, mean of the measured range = 18.7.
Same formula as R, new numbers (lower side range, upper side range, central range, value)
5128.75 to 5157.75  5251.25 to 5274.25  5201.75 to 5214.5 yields 0.23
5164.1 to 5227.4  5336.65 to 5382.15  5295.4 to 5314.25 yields -0.12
